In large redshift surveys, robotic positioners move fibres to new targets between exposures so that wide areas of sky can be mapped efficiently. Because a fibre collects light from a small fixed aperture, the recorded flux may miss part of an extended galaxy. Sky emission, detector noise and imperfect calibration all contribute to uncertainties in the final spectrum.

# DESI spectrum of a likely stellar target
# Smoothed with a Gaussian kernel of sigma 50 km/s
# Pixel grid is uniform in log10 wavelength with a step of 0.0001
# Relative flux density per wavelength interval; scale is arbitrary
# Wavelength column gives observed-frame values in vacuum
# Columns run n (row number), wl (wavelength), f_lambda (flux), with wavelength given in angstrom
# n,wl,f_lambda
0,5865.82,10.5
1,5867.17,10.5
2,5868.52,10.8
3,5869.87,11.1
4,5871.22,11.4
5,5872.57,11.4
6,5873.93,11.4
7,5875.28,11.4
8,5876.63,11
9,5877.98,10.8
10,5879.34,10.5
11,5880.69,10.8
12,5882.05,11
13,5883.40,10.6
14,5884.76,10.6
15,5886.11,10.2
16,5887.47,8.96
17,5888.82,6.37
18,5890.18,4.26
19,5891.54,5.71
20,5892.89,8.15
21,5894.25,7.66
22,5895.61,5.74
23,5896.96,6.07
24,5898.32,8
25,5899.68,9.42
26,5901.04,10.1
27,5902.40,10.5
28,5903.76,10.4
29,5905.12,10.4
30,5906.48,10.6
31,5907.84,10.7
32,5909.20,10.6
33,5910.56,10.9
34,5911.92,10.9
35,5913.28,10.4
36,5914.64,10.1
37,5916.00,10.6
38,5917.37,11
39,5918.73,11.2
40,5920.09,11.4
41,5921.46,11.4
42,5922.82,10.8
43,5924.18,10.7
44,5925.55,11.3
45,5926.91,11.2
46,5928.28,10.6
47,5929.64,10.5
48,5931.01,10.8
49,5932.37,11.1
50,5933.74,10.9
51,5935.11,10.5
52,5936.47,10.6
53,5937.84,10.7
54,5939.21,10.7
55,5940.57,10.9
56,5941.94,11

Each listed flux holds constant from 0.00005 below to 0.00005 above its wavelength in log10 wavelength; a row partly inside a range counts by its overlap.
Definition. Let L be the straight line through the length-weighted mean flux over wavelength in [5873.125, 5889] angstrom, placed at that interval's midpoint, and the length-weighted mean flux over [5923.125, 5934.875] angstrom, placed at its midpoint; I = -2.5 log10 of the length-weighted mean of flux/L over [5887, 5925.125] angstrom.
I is 0.14 mag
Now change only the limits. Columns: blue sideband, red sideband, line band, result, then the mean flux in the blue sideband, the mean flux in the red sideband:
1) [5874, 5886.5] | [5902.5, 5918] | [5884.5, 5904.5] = 0.303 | 10.8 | 10.6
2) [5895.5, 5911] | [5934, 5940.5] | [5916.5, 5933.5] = -0.073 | 9.57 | 10.7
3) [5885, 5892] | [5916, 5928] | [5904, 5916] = -0.091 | 7.36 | 11.1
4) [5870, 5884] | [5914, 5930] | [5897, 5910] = 0.112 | 11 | 10.9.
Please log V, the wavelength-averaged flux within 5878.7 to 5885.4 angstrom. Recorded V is 10.7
